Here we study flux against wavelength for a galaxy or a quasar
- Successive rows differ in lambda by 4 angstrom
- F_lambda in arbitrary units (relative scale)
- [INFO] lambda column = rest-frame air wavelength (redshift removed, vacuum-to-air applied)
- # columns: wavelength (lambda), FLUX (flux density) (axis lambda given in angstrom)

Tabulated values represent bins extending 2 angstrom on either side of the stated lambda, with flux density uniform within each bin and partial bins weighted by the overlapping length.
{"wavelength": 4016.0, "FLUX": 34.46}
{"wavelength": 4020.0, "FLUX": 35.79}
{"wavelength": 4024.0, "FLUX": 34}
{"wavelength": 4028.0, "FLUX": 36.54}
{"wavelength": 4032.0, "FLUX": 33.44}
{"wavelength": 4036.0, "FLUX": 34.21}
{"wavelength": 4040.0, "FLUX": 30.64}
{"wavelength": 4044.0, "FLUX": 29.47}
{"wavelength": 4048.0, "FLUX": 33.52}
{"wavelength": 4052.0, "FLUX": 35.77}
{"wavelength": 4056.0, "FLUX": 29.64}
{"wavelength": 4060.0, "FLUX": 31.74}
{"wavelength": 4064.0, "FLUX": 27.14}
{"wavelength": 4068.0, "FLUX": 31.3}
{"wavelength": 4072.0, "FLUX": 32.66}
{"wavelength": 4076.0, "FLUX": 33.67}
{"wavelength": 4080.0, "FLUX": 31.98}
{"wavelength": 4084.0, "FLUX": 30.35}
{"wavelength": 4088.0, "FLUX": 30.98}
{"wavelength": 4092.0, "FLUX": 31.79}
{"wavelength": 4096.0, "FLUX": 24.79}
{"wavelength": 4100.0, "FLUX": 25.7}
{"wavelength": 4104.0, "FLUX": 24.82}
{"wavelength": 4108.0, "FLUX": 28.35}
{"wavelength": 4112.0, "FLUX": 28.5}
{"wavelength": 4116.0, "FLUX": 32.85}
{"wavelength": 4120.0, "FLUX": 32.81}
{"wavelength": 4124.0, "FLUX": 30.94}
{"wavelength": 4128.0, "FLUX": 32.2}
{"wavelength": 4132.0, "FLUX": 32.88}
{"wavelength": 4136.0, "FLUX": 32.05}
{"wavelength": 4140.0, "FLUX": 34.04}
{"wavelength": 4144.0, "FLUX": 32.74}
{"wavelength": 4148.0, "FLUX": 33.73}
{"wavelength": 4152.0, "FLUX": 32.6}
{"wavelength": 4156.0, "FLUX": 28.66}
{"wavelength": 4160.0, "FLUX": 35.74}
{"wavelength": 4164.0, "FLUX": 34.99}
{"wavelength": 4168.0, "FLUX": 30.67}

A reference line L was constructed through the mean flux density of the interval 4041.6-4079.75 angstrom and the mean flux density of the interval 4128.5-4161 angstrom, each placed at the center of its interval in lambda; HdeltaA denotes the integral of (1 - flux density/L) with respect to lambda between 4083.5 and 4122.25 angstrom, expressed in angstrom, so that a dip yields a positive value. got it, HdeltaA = 3.8 angstrom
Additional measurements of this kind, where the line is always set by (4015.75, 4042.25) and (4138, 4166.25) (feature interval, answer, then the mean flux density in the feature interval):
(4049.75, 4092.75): 2.8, 31.6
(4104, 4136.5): 2.5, 30.9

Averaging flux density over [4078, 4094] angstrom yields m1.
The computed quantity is 31.3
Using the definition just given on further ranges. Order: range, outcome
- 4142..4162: 32.7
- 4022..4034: 34.7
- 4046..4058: 33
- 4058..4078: 31.3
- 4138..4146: 33.4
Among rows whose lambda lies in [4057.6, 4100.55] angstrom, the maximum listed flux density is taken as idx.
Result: 33.67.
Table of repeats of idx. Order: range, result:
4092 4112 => 31.79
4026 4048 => 36.54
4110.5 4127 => 32.85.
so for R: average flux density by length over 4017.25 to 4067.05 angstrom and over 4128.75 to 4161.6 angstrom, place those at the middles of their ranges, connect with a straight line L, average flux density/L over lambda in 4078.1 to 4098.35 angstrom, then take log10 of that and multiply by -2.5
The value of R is 0.10 mag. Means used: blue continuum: 32.7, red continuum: 32.7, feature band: 29.9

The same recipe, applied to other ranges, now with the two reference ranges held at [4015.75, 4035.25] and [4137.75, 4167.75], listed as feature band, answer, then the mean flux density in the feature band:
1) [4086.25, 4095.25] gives 0.12 mag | 30.5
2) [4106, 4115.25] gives 0.16 mag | 29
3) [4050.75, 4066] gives 0.12 mag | 30.8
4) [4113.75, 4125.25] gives 0.04 mag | 32.2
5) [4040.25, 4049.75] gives 0.11 mag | 31.3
